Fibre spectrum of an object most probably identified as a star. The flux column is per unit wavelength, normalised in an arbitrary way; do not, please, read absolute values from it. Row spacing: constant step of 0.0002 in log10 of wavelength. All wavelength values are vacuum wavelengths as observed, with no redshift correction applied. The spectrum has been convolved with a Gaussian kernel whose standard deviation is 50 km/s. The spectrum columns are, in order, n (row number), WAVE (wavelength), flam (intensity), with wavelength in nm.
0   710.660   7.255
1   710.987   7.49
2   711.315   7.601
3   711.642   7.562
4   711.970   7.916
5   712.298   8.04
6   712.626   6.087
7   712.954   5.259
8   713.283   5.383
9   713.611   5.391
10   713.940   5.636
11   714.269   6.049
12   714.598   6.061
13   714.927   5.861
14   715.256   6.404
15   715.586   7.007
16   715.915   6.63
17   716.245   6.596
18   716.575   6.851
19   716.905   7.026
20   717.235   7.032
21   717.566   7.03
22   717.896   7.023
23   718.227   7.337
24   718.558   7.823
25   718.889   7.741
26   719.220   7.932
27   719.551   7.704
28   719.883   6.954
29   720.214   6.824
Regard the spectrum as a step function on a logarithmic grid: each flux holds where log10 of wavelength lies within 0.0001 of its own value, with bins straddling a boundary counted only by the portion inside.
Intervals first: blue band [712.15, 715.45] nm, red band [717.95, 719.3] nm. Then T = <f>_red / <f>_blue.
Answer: 1.3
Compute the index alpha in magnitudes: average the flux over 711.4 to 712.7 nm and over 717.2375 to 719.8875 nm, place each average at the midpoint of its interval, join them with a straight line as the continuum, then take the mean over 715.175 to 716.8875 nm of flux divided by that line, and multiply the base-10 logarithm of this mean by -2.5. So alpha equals 0.11 mag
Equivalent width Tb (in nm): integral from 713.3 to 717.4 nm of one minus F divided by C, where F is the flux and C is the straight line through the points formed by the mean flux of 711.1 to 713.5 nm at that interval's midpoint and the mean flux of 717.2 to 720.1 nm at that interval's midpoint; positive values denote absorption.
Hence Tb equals 0.44 nm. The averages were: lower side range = 6.82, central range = 6.34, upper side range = 7.4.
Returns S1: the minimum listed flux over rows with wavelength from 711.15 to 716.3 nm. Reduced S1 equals 5.259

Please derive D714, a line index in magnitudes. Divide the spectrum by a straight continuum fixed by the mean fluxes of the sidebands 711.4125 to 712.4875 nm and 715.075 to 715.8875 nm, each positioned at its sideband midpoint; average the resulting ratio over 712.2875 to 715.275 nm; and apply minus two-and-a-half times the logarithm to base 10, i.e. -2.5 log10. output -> 0.22 mag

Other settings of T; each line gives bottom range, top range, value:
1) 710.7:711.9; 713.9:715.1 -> 0.79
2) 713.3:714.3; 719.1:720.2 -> 1.32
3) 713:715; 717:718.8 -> 1.27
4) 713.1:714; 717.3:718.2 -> 1.30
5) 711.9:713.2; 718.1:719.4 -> 1.16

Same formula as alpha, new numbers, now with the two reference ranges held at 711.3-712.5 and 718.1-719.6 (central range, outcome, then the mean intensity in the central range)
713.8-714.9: 0.29 mag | 5.91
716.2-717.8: 0.12 mag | 6.94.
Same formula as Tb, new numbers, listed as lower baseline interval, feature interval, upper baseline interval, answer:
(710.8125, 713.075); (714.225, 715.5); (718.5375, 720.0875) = 0.21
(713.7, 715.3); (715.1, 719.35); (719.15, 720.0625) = -0.21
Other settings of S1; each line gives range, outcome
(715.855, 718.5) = 6.596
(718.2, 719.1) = 7.337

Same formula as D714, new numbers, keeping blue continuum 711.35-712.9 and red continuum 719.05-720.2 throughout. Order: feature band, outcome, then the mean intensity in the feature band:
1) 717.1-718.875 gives 0.02 mag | 7.29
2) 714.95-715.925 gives 0.12 mag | 6.57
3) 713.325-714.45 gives 0.28 mag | 5.66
